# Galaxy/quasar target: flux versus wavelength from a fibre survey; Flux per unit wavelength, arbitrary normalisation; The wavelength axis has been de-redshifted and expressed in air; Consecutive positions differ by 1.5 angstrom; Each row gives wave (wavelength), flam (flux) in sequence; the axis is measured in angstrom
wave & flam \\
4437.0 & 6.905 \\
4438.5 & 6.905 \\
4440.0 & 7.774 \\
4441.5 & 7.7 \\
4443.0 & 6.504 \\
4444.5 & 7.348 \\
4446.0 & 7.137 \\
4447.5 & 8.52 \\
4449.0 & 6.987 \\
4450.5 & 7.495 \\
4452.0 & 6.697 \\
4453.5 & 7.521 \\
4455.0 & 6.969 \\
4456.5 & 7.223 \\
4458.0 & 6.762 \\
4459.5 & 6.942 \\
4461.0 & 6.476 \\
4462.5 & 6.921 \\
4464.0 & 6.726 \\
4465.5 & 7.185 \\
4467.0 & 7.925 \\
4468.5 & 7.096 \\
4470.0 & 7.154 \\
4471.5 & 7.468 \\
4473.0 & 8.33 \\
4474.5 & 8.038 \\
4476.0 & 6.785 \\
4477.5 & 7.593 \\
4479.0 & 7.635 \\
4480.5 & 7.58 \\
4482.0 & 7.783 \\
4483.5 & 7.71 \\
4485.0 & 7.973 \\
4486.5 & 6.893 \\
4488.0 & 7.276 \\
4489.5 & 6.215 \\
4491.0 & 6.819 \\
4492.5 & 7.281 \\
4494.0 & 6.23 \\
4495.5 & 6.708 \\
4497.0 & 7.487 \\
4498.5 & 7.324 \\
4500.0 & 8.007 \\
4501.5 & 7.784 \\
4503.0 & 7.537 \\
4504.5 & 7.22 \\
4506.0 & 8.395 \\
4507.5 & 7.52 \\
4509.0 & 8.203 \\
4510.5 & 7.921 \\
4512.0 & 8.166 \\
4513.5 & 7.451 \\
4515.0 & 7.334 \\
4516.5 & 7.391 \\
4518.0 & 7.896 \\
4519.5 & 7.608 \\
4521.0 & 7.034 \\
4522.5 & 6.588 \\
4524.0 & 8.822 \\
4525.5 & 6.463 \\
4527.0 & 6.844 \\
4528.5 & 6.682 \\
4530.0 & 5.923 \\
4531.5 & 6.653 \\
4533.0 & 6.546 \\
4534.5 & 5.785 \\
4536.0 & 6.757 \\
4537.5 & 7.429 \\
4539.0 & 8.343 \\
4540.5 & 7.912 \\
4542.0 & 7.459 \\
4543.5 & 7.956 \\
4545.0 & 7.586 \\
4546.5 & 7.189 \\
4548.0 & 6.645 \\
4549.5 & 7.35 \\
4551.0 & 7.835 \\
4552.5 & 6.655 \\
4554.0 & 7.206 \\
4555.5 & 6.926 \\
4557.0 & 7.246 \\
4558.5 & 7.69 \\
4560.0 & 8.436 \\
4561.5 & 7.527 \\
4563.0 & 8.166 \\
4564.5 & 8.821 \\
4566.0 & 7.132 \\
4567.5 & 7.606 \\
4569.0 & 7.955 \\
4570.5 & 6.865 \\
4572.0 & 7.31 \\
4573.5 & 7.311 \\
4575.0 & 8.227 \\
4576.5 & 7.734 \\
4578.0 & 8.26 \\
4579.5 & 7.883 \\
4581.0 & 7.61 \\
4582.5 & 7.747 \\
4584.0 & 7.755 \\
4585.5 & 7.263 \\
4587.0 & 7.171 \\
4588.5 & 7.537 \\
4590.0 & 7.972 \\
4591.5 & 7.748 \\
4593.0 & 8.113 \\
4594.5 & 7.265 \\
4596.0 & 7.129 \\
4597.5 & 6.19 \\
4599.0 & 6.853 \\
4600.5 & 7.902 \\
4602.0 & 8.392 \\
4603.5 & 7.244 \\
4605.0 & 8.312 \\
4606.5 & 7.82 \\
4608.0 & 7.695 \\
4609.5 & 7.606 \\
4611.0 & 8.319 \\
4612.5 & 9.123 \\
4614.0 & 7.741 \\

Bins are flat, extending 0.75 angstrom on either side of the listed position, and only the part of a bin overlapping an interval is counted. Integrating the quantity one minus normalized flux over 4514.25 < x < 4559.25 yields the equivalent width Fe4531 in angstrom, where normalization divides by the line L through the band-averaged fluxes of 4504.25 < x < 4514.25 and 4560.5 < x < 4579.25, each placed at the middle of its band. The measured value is 3.6 angstrom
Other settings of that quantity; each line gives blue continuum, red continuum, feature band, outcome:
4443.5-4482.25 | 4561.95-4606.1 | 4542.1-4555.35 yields 0.4 angstrom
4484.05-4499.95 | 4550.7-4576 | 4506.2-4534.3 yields 0.0 angstrom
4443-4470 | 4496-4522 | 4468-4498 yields 0.4 angstrom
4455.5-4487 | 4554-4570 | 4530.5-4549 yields 1.1 angstrom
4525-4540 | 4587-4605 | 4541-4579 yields -2.6 angstrom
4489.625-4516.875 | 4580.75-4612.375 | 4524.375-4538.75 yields 1.6 angstrom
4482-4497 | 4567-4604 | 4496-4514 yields -1.5 angstrom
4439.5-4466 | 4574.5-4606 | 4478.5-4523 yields -0.7 angstrom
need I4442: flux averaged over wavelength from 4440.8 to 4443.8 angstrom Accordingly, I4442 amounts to 7.1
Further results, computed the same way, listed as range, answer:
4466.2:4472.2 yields 7.41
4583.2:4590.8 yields 7.54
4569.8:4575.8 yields 7.44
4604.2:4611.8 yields 7.95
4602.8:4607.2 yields 7.8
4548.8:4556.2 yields 7.2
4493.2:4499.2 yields 6.94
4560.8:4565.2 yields 8.17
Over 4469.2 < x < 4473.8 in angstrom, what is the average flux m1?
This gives 7.65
